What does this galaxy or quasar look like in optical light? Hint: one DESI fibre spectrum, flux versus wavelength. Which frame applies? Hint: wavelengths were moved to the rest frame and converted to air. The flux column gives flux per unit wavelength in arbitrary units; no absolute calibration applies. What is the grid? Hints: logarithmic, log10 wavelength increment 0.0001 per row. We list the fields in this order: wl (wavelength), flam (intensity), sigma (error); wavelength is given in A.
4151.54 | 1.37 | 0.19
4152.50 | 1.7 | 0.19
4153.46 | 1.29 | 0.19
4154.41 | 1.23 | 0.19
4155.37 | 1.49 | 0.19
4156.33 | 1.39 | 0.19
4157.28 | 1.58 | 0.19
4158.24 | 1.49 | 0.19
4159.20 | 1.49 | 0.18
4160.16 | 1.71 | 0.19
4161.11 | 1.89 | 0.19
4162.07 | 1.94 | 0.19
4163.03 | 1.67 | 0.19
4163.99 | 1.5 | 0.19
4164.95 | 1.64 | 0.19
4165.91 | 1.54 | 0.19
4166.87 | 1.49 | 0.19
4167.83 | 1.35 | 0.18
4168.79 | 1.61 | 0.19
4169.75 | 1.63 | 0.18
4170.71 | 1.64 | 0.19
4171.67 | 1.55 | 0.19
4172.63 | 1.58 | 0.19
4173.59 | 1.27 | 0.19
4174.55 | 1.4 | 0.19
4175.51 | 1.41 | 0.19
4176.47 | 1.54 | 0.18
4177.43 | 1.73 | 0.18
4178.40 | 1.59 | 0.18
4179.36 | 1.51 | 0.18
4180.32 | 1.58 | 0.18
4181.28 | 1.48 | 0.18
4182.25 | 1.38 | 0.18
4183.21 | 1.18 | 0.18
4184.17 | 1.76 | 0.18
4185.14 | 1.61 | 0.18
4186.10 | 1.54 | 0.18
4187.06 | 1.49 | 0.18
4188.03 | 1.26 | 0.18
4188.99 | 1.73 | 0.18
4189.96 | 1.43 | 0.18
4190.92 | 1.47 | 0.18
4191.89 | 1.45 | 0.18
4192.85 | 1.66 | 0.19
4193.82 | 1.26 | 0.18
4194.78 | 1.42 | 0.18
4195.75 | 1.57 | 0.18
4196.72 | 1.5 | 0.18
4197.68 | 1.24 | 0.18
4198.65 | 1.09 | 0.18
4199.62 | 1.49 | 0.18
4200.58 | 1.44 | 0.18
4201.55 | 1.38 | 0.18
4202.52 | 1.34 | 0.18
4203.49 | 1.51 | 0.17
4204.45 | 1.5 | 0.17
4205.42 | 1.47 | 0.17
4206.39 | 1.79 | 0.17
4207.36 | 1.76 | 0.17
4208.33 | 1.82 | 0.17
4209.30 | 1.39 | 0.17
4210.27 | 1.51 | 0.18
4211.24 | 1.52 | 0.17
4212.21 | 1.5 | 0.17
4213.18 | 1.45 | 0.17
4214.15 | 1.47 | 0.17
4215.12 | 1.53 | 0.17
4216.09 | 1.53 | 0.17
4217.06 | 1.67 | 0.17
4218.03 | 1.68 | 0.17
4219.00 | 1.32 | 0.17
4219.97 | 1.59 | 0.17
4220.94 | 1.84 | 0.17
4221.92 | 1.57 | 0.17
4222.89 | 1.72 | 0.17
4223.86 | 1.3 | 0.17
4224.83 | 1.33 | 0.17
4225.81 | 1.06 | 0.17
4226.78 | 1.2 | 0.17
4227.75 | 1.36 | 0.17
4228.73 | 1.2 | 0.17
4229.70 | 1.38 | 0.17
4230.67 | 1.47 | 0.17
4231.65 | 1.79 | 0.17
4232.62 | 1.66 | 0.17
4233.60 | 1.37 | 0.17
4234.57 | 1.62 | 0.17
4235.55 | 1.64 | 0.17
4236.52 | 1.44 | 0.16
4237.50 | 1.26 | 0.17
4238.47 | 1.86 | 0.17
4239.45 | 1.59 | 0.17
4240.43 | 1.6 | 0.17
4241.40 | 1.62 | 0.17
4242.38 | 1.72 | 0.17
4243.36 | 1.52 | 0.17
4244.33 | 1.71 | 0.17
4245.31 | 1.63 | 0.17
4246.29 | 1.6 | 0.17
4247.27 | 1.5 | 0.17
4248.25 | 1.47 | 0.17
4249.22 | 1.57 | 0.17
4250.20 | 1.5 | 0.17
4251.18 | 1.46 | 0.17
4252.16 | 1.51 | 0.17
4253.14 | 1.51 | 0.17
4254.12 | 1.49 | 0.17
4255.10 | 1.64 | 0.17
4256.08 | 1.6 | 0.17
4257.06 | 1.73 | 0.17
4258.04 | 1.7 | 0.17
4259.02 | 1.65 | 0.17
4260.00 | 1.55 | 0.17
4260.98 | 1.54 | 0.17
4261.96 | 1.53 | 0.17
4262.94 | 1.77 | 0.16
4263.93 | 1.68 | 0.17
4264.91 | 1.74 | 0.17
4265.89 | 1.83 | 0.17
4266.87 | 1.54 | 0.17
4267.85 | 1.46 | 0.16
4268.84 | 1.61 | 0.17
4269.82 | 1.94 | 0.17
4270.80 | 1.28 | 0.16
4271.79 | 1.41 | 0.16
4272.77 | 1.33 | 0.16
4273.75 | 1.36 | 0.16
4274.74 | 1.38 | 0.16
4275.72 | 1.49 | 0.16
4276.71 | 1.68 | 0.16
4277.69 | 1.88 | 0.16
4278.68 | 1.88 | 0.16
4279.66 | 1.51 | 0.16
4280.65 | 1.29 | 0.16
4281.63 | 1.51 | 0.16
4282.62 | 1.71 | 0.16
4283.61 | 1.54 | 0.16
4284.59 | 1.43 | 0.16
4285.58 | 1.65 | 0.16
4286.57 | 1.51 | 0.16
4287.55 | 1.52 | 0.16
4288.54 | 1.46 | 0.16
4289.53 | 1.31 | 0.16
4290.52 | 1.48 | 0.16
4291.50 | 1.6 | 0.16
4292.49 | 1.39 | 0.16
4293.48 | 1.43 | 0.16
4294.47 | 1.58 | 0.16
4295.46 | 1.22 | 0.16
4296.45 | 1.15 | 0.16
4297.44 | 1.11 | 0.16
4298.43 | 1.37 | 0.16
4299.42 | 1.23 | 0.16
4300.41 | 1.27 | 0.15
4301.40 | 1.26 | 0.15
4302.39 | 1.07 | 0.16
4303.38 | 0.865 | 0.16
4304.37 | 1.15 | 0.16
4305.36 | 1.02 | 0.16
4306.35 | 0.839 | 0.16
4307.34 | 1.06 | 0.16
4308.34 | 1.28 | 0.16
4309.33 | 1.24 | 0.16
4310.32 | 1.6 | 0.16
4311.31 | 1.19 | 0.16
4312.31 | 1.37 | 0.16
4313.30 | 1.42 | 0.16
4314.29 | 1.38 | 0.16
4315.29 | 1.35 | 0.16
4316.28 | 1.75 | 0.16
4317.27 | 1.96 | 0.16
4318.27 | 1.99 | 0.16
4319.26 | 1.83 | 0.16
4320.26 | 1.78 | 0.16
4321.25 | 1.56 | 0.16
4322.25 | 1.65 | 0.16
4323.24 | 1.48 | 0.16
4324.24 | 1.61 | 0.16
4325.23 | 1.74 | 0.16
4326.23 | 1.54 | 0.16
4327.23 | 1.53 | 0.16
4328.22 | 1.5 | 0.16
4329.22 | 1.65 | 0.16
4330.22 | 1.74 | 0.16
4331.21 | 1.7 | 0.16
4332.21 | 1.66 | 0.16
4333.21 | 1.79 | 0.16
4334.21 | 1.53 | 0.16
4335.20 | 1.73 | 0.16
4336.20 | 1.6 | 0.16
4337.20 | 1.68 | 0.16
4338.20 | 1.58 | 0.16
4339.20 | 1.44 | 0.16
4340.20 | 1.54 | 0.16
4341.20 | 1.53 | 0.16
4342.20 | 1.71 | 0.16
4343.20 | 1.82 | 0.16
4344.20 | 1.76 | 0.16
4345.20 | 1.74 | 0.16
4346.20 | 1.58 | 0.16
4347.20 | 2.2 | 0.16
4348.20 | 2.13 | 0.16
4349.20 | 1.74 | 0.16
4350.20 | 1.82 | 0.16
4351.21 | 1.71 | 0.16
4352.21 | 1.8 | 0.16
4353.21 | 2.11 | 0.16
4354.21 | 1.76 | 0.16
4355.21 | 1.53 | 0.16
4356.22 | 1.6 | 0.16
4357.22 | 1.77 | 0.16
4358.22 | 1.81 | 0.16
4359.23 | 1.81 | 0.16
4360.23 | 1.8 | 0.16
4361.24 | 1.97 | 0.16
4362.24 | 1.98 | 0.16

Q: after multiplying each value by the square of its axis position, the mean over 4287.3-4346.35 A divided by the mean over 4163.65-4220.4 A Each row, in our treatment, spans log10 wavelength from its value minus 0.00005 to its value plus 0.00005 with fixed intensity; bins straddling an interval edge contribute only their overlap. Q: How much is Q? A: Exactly 1.05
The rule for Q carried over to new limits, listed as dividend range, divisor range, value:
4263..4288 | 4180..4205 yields 1.12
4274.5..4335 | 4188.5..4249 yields 1.02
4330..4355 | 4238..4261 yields 1.14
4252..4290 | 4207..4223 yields 1.02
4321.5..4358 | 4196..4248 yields 1.19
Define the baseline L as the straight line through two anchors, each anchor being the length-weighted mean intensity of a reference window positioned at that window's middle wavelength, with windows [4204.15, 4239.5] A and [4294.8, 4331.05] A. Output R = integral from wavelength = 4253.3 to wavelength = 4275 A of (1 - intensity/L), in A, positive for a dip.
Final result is -1.65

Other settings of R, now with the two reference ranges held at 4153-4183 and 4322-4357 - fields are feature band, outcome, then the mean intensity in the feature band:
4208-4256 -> 2.1 A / 1.52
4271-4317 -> 7.4 A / 1.38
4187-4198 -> 0.7 A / 1.46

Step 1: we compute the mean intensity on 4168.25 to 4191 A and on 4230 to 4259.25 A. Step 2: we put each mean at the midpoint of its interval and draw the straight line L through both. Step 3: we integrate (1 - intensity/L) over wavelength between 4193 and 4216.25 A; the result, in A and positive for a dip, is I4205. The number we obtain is 0.9 A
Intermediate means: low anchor 1.52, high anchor 1.58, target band 1.48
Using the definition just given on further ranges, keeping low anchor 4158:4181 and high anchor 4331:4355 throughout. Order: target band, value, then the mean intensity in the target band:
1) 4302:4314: 3.7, 1.18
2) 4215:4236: 1.7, 1.49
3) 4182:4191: 0.6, 1.49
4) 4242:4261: 0.8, 1.58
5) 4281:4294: 1.4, 1.5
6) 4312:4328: 0.8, 1.62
